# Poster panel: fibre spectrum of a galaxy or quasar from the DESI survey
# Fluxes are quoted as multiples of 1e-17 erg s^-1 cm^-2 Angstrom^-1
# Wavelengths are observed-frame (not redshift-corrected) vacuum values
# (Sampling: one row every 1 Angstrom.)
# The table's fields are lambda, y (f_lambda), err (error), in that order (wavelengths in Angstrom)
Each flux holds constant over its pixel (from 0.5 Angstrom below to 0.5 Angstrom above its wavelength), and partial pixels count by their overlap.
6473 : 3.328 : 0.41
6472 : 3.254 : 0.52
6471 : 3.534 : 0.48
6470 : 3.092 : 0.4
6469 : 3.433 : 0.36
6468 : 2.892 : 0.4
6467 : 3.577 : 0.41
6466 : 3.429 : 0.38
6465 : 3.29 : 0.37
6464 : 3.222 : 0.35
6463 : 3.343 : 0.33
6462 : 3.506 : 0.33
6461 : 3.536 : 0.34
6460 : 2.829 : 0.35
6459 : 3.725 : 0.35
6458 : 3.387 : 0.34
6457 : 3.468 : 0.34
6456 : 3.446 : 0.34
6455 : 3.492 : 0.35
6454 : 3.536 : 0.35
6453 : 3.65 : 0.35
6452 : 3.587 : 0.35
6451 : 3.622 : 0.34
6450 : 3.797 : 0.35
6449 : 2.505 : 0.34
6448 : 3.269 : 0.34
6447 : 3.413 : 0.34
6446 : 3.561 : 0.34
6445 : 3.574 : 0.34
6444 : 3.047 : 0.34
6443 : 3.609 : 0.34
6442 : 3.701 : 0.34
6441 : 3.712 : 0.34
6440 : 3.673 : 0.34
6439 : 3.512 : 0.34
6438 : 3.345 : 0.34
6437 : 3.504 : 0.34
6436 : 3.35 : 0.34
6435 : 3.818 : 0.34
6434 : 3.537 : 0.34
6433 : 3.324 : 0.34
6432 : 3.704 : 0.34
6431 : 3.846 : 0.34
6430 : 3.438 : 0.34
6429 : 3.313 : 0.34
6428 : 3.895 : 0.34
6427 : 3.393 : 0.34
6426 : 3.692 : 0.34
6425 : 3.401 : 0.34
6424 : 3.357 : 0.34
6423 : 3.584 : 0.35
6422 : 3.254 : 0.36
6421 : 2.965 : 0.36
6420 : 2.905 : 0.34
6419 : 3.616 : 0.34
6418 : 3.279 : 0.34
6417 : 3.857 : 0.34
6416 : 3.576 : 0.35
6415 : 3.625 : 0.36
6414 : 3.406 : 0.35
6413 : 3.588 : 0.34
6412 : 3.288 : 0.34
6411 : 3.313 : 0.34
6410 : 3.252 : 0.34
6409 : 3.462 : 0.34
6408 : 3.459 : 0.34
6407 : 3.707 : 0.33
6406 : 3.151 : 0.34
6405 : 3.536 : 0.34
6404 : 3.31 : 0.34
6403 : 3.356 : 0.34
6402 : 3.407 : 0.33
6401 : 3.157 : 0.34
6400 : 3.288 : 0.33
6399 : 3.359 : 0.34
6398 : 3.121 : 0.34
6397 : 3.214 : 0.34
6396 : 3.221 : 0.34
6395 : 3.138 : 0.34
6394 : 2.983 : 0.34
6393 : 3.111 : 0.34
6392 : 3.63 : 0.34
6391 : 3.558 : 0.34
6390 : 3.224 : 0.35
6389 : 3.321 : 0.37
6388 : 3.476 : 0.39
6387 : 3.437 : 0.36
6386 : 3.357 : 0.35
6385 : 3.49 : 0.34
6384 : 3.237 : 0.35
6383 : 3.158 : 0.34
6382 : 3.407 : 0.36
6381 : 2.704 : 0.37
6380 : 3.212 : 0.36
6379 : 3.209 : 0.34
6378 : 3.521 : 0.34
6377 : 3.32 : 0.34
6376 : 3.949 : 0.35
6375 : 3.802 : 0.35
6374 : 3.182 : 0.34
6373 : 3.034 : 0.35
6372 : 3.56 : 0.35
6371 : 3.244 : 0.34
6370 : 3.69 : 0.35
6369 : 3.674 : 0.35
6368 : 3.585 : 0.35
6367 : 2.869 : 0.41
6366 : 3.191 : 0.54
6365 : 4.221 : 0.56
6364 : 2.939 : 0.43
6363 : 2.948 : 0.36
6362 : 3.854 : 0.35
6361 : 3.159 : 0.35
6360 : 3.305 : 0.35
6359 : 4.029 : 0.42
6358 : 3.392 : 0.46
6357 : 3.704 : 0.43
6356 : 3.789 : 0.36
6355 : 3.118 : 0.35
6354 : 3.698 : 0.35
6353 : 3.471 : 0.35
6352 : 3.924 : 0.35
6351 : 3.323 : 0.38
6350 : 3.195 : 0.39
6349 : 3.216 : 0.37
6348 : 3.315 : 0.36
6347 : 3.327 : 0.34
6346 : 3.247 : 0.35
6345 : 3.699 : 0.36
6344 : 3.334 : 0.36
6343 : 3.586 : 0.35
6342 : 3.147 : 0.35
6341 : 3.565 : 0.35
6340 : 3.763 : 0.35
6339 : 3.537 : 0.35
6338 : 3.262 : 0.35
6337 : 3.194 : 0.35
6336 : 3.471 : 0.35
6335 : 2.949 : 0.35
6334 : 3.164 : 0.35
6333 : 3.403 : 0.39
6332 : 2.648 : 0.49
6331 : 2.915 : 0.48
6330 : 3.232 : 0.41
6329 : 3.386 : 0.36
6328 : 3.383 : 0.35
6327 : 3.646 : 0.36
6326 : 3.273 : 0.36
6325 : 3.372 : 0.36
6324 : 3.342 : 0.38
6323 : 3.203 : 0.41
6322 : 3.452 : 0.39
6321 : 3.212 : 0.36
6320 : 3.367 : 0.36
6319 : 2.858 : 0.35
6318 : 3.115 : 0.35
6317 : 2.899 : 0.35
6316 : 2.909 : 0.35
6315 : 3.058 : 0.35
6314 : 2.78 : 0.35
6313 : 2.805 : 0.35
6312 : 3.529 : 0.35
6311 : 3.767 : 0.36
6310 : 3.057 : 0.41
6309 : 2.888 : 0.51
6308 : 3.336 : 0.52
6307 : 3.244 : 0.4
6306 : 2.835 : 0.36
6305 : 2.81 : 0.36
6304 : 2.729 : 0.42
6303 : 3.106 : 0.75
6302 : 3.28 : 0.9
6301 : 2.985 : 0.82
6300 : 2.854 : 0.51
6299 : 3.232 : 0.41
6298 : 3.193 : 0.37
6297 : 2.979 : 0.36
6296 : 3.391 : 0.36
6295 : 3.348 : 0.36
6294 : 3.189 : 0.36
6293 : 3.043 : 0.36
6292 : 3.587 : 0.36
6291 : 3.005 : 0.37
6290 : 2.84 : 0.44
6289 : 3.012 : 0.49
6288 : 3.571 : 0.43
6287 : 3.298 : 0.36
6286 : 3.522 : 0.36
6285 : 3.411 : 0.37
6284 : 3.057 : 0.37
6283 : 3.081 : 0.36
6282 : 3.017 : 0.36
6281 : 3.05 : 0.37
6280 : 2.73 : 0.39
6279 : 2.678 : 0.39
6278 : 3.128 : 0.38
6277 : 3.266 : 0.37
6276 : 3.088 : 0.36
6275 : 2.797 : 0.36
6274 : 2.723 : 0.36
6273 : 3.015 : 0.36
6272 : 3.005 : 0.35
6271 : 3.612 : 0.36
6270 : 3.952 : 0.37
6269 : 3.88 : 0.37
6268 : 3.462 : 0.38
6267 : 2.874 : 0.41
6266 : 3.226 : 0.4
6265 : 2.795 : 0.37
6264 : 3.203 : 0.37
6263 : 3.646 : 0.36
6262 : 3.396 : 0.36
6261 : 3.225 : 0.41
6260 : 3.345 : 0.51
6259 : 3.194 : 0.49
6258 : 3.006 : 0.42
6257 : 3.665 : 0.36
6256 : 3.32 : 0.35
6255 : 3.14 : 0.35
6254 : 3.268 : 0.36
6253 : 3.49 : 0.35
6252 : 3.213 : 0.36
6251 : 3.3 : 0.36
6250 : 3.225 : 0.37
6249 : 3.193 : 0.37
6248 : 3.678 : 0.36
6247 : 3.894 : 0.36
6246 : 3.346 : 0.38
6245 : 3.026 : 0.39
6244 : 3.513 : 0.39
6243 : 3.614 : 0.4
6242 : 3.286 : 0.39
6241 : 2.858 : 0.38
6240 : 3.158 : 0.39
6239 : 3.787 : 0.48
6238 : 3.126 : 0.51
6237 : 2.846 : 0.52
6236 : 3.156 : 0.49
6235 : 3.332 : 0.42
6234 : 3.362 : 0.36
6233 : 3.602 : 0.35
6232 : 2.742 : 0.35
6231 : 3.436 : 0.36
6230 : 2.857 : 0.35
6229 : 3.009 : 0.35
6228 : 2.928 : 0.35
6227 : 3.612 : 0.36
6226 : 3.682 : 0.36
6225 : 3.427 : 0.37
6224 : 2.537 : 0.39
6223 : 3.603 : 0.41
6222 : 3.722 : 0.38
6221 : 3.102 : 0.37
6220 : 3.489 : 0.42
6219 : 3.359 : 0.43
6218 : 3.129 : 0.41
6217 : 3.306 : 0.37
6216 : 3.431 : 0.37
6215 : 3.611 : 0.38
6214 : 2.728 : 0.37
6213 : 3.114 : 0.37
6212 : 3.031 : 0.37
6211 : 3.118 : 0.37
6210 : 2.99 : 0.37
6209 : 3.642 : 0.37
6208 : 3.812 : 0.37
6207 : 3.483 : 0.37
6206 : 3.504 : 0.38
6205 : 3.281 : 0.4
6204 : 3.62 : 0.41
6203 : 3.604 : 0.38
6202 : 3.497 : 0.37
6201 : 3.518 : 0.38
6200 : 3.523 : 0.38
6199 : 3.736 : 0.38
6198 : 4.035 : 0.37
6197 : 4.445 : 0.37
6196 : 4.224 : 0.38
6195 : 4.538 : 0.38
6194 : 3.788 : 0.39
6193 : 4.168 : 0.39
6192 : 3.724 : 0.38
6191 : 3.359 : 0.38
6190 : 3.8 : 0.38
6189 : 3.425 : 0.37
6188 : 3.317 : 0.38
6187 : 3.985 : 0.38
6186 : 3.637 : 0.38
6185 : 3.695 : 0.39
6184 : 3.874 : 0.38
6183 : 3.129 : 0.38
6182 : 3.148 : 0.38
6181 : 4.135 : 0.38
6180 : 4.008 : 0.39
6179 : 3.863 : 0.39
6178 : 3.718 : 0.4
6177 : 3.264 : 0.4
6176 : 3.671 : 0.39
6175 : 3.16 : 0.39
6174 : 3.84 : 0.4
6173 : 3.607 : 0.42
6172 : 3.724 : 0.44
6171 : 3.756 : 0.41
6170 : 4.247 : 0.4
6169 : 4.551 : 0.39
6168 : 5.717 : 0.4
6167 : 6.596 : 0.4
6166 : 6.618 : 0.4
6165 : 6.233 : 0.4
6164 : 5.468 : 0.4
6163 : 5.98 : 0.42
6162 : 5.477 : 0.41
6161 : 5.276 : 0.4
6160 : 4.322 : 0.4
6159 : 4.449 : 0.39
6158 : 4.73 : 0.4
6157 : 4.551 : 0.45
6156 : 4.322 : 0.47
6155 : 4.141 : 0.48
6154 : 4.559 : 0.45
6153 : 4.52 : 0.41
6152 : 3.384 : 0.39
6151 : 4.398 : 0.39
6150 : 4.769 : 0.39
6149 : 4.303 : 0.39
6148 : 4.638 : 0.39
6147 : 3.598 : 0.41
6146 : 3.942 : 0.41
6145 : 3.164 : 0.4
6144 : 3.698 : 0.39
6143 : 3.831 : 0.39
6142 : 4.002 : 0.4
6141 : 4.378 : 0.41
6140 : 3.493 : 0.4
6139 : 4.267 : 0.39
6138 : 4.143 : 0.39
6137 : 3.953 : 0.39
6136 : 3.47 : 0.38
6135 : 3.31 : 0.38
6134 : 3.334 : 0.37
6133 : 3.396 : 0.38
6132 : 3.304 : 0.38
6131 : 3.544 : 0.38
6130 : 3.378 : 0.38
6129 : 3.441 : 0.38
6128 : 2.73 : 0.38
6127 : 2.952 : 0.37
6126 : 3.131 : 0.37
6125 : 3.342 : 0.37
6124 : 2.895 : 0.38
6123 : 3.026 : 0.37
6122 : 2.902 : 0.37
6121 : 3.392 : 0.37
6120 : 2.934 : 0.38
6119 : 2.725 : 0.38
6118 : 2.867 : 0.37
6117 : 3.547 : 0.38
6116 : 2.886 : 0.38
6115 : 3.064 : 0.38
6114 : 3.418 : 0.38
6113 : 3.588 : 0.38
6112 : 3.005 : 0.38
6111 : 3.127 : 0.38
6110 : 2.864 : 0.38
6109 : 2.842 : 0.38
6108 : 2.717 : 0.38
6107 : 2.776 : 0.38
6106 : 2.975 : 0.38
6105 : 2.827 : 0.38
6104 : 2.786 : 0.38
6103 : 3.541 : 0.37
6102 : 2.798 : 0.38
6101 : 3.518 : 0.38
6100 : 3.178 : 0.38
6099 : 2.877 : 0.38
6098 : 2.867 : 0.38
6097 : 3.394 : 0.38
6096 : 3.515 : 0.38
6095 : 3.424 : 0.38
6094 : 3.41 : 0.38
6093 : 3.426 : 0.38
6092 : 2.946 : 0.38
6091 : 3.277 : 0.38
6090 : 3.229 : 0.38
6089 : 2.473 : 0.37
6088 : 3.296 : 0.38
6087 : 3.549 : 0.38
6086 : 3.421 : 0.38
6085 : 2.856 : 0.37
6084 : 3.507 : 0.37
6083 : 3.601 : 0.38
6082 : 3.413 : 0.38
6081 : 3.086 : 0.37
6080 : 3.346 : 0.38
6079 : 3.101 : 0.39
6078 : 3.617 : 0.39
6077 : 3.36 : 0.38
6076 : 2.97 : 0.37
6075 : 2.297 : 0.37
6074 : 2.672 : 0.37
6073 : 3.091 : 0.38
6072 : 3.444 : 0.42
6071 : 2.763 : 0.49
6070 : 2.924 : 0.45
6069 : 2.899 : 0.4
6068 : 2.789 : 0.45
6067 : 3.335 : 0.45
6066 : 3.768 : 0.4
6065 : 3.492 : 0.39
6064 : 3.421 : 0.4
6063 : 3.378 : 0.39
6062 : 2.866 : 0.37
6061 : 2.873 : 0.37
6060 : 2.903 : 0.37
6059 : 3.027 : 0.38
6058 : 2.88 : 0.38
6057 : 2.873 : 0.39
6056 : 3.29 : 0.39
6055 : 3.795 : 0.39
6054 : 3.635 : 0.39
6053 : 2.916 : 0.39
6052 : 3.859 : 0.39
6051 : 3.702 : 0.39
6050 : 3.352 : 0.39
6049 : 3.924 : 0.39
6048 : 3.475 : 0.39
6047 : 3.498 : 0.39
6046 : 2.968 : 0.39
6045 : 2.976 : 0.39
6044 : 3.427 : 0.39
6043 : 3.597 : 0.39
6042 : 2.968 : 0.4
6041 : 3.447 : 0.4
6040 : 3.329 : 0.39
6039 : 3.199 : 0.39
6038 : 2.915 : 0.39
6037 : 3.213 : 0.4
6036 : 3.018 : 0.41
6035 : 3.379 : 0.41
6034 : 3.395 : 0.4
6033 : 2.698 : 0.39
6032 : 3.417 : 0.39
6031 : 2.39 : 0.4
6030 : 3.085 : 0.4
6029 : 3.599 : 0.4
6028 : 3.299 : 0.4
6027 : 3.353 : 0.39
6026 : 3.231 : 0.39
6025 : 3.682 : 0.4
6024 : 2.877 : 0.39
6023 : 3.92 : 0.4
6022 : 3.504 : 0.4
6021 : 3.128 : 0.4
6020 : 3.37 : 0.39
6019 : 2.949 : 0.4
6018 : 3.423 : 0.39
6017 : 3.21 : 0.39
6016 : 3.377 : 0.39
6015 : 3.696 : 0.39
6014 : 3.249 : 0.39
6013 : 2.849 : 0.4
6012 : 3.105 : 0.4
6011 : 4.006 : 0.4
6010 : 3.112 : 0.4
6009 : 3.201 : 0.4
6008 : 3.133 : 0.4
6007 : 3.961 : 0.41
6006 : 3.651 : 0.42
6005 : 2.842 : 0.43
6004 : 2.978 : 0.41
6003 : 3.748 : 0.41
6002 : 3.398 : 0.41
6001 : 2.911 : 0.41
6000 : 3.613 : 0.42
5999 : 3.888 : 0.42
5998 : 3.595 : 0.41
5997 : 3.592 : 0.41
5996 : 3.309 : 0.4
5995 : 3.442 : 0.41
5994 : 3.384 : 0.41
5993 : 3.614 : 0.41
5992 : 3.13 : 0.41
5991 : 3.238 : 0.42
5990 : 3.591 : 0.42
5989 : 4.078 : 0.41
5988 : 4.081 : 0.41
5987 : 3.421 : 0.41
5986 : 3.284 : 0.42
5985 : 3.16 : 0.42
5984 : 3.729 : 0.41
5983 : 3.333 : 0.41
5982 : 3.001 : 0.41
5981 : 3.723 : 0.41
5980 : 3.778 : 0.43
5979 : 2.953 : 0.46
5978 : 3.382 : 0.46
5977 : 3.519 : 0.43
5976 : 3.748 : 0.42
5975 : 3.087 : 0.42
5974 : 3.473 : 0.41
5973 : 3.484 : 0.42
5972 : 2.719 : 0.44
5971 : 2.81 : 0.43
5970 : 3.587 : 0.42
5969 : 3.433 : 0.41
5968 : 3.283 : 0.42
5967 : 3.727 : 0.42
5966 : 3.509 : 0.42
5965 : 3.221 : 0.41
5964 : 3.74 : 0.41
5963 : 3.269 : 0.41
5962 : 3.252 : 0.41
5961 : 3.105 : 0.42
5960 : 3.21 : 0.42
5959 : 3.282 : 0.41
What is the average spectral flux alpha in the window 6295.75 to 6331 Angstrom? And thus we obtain 3.15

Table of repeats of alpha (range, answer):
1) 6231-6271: 3.32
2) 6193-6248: 3.42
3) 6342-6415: 3.38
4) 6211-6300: 3.24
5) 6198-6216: 3.42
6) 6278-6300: 3.15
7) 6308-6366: 3.32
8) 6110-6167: 3.9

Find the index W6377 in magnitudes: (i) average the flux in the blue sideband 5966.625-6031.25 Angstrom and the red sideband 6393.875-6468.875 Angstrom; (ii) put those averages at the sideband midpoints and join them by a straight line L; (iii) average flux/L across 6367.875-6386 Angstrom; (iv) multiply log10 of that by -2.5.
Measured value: 0.01 mag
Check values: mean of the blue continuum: 3.38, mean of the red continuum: 3.42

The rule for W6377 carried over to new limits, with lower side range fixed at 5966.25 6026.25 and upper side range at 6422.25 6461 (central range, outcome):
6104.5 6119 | 0.13 mag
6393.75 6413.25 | 0.05 mag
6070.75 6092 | 0.08 mag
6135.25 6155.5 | -0.17 mag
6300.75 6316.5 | 0.13 mag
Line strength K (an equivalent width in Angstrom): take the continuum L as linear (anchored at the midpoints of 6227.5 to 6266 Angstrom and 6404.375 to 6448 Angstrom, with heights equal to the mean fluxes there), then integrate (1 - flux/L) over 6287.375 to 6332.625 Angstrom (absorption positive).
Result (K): 2.59 Angstrom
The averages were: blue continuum 3.27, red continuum 3.47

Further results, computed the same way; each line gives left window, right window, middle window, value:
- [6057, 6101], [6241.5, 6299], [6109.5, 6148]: -2.43 Angstrom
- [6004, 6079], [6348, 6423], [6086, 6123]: 1.76 Angstrom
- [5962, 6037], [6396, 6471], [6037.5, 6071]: 1.15 Angstrom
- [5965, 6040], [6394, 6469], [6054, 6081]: 1.86 Angstrom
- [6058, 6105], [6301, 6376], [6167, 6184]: -3.78 Angstrom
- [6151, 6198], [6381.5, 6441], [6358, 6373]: 0.59 Angstrom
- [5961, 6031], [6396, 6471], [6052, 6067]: 0.62 Angstrom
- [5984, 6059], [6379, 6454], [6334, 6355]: -0.03 Angstrom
